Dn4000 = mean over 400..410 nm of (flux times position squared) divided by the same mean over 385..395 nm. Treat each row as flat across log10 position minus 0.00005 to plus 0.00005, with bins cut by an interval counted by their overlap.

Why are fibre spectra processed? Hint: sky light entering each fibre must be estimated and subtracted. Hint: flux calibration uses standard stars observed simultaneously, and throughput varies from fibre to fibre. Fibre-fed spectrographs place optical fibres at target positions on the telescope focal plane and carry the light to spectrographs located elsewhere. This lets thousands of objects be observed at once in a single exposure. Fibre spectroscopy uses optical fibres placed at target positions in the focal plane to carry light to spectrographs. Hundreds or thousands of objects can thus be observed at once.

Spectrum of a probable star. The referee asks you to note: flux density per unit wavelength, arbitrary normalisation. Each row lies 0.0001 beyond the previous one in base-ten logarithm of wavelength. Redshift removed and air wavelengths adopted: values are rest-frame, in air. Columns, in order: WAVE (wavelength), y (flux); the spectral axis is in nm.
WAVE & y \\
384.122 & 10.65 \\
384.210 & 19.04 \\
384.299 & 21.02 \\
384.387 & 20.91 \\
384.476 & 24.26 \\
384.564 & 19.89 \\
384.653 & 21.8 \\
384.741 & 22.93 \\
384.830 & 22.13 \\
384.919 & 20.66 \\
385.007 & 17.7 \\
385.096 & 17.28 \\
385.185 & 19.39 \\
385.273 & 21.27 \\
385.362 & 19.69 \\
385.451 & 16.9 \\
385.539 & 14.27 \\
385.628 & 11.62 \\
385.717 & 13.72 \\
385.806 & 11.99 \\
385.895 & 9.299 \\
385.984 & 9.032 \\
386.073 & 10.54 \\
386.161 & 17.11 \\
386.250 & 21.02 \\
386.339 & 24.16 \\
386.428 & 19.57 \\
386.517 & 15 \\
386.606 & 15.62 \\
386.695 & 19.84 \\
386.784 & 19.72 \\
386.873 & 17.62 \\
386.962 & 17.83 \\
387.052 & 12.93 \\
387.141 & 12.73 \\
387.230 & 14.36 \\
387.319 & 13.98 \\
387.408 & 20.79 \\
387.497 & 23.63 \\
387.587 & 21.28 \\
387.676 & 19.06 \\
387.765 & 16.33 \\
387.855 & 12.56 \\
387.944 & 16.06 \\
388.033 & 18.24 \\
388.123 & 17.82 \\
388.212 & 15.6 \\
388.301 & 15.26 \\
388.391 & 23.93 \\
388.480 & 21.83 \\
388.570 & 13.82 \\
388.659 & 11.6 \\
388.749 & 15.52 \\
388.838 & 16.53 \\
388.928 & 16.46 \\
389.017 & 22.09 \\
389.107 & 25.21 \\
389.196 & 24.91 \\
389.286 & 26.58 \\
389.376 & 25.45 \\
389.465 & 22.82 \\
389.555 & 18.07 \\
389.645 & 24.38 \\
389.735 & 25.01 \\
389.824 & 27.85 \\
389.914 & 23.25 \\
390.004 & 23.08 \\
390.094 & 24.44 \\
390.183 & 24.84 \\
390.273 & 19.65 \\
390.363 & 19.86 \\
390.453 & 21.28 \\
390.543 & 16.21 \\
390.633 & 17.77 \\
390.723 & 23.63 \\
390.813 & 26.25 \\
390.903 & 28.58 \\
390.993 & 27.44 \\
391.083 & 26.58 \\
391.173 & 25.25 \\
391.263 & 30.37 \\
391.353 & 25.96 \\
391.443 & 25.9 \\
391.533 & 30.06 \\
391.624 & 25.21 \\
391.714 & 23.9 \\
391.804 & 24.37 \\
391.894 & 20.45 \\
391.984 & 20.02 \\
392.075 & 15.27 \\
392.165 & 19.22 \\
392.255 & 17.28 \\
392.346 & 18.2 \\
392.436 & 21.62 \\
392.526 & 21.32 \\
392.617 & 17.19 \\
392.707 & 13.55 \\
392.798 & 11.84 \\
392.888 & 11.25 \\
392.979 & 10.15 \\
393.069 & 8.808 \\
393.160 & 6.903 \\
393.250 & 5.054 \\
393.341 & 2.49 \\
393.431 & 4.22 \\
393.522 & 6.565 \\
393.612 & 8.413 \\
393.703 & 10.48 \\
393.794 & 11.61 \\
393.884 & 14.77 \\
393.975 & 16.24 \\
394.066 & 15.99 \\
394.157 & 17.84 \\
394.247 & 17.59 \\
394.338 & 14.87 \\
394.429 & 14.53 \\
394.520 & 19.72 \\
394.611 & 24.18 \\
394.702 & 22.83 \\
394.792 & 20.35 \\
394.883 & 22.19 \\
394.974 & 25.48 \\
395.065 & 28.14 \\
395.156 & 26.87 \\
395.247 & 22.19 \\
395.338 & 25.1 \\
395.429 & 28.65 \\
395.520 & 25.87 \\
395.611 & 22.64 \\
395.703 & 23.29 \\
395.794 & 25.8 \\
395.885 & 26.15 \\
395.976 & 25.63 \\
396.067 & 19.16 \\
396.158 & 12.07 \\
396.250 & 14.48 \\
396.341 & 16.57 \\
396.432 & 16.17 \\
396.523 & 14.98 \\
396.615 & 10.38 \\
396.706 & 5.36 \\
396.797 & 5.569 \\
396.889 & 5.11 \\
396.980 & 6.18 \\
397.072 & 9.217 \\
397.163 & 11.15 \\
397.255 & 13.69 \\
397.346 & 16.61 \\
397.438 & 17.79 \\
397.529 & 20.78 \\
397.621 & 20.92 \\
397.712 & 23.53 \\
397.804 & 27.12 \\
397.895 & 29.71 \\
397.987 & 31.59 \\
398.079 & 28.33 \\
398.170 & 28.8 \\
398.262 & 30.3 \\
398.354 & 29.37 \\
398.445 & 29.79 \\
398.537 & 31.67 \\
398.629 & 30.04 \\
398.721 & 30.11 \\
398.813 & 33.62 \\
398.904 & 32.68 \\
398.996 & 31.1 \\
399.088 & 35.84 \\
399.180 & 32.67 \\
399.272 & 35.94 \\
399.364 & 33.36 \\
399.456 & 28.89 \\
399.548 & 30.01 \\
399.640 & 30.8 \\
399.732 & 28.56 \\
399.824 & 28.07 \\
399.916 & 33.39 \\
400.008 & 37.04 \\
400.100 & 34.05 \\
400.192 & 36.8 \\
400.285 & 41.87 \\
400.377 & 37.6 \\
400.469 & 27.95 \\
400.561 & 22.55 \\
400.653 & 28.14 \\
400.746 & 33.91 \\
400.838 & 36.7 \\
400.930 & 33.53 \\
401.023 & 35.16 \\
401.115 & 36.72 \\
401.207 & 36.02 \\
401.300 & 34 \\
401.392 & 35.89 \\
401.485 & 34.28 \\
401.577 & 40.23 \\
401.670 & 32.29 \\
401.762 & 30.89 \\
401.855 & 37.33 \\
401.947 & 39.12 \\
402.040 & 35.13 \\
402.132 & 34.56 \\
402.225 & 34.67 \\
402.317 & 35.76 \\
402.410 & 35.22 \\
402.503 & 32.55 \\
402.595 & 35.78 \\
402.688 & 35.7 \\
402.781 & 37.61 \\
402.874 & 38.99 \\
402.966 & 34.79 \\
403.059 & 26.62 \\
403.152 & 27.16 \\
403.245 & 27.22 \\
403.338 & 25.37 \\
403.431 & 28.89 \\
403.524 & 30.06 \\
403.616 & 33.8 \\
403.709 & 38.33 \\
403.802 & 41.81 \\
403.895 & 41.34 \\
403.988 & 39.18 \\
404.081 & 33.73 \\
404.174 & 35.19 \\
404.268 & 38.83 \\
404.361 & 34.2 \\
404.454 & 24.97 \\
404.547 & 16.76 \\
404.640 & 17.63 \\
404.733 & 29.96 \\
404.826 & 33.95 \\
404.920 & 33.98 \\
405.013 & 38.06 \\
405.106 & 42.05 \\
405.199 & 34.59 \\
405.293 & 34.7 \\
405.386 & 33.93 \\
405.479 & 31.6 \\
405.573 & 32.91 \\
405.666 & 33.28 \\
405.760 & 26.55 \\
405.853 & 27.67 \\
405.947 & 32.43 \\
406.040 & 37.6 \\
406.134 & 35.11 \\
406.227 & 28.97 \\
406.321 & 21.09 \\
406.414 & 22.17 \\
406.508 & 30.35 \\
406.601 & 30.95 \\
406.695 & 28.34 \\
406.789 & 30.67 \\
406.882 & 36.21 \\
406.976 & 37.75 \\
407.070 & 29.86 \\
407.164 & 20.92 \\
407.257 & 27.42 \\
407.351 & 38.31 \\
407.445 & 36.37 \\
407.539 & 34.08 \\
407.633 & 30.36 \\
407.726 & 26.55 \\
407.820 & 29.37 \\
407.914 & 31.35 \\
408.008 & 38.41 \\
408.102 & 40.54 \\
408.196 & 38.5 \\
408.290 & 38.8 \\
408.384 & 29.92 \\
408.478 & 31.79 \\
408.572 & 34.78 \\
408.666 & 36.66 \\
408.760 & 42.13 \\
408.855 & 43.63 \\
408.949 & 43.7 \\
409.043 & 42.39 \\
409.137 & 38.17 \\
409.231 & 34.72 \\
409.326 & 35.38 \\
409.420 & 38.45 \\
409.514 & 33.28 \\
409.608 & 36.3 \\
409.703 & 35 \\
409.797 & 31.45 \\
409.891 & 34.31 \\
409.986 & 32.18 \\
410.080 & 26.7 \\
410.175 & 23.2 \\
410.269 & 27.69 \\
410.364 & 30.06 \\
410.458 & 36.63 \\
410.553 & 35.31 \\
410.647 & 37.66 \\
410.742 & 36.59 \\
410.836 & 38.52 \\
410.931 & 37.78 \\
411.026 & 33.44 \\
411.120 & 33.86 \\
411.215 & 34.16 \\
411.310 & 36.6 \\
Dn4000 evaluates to 2.0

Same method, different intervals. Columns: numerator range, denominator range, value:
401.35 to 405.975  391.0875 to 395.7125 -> 1.90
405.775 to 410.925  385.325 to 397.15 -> 2.00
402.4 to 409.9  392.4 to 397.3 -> 2.22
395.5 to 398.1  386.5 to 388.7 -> 1.10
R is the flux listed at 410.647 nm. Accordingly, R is 37.66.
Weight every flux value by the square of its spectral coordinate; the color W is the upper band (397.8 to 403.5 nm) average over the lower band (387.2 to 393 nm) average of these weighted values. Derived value 1.7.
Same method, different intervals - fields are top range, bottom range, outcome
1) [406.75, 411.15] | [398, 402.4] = 1.09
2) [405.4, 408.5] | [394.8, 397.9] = 1.78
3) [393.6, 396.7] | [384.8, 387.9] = 1.20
